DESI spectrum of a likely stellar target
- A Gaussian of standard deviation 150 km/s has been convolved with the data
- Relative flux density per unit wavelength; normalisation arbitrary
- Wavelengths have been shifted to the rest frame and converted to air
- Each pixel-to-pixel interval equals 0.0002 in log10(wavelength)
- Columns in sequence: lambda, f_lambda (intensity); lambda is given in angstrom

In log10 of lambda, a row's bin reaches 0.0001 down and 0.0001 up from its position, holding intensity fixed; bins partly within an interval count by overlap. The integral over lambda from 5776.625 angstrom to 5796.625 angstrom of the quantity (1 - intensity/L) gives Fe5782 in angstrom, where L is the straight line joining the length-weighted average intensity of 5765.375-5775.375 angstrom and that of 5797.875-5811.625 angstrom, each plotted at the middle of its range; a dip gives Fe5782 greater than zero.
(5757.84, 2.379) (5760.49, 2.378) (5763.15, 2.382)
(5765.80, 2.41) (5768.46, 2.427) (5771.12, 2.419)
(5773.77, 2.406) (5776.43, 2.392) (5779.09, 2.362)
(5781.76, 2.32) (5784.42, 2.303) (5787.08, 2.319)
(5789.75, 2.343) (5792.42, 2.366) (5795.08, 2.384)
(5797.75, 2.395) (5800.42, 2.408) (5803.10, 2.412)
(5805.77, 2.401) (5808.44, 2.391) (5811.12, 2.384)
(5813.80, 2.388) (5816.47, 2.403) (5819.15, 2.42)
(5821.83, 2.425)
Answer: 0.5 angstrom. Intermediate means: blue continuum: 2.42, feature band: 2.35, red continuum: 2.4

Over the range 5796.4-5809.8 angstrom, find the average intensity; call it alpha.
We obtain 2.4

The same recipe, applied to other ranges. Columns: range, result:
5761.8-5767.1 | 2.39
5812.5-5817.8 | 2.4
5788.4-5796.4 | 2.36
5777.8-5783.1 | 2.34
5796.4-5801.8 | 2.4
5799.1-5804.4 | 2.41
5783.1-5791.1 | 2.32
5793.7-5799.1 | 2.39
